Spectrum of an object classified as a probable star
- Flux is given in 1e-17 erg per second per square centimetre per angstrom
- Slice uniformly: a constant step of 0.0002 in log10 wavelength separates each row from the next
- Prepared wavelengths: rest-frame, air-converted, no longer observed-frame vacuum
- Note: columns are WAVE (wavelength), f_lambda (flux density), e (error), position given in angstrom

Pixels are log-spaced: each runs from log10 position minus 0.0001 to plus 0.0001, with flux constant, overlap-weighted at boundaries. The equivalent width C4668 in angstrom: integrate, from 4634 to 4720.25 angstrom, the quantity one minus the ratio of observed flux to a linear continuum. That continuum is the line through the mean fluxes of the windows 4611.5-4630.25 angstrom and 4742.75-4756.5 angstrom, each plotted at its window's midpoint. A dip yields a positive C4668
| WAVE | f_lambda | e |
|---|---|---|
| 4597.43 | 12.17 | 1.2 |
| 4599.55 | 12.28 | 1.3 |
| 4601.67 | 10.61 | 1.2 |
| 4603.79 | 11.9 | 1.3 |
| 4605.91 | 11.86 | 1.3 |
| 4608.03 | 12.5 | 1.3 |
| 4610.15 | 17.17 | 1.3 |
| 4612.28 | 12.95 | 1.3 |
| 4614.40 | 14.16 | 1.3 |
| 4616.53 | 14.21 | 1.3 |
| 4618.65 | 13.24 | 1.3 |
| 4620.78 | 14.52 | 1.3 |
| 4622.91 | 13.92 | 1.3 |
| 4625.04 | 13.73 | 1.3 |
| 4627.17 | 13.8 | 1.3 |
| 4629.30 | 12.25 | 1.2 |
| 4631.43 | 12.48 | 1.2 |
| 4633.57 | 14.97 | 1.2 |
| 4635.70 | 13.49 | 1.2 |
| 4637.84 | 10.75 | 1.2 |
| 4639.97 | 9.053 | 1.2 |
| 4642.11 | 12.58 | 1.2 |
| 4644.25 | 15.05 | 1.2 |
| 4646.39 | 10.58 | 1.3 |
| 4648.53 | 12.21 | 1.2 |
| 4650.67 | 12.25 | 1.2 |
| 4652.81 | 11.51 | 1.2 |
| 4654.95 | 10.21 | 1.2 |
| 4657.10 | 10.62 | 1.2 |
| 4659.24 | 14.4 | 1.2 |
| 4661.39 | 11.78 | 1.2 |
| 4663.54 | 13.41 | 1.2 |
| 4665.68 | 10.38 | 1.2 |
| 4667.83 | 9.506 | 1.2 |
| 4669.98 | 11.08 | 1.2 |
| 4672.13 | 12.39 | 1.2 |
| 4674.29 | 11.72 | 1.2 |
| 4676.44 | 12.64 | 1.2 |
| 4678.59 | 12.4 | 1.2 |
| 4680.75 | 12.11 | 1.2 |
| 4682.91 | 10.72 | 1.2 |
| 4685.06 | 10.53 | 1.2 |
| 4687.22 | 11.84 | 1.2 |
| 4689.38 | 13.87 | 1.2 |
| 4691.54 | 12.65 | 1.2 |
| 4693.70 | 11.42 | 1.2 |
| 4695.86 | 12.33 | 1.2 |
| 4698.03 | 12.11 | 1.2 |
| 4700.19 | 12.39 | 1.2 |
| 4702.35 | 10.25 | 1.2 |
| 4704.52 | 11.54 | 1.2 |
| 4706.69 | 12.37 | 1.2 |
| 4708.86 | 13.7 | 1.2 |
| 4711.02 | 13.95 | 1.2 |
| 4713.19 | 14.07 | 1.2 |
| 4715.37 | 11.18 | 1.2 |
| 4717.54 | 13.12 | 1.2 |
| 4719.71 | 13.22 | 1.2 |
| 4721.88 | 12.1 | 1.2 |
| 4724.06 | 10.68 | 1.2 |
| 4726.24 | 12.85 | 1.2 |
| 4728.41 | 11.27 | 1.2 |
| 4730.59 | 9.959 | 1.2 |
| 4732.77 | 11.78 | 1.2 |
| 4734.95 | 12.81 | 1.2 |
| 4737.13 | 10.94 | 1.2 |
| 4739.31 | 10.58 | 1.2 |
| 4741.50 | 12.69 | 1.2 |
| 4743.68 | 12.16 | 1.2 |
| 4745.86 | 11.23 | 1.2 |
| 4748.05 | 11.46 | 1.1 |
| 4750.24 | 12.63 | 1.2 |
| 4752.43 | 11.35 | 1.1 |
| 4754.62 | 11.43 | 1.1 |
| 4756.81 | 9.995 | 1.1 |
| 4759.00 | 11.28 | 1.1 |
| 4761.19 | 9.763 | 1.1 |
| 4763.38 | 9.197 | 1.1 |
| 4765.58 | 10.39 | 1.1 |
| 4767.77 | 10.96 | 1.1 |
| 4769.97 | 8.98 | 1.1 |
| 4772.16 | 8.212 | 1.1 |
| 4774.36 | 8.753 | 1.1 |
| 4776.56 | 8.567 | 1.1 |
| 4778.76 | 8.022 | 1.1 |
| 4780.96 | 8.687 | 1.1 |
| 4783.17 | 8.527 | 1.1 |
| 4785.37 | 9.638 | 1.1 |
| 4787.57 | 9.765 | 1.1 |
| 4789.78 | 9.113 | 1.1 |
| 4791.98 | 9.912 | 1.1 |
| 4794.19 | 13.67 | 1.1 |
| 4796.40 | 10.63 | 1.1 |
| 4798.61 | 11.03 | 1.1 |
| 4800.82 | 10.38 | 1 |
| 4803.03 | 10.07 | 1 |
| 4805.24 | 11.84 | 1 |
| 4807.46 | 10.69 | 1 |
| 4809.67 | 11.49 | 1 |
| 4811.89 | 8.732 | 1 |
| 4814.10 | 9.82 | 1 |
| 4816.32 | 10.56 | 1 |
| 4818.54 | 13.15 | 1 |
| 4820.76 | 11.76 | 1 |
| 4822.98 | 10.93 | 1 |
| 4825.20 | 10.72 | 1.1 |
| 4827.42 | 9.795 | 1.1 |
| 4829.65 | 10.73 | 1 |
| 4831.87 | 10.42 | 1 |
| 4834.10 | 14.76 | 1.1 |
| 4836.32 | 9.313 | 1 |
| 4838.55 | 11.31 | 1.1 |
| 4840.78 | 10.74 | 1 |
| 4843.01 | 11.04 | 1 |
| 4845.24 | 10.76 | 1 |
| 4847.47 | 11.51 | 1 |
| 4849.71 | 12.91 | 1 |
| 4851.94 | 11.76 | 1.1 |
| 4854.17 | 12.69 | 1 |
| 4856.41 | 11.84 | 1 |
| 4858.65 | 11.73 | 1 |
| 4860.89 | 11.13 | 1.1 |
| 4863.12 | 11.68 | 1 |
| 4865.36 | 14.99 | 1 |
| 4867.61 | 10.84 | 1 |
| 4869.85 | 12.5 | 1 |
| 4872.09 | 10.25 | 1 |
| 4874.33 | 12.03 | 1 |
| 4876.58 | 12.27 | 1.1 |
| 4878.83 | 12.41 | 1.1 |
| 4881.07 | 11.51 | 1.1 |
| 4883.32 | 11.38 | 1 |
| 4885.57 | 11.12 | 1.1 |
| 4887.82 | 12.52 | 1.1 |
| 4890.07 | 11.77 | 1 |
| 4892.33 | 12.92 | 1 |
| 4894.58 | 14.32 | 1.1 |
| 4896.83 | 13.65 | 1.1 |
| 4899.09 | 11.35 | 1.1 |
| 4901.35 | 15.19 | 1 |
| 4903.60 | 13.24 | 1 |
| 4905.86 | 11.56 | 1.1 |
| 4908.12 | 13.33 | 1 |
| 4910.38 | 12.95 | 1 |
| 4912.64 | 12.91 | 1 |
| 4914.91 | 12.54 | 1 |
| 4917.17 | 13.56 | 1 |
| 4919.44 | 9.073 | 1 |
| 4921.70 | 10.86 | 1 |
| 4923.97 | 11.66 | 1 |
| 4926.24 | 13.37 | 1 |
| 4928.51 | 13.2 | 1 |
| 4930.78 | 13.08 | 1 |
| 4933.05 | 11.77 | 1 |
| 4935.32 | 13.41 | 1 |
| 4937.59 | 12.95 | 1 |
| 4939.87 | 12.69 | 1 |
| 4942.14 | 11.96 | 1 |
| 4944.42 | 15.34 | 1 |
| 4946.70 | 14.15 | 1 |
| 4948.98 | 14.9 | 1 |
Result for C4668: 4.68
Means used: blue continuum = 13.7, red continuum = 11.6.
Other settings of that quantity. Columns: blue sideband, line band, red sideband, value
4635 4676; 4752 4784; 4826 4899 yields 5.98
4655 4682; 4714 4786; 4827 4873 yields 5.85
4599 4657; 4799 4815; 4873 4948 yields 2.76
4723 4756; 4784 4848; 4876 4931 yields 6.23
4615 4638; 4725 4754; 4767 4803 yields -2.39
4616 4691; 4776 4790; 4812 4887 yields 3.40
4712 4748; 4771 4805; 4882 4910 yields 6.88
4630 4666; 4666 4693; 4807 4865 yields 0.56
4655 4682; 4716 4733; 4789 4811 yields -0.67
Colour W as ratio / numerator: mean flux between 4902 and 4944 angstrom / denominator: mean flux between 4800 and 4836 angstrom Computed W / 1.14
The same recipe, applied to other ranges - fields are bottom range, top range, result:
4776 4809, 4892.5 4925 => 1.25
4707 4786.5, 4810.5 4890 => 1.04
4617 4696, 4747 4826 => 0.84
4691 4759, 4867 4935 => 1.03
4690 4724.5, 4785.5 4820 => 0.87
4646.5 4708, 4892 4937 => 1.08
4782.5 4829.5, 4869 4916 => 1.18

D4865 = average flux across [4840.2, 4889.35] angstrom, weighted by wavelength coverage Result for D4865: 11.8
